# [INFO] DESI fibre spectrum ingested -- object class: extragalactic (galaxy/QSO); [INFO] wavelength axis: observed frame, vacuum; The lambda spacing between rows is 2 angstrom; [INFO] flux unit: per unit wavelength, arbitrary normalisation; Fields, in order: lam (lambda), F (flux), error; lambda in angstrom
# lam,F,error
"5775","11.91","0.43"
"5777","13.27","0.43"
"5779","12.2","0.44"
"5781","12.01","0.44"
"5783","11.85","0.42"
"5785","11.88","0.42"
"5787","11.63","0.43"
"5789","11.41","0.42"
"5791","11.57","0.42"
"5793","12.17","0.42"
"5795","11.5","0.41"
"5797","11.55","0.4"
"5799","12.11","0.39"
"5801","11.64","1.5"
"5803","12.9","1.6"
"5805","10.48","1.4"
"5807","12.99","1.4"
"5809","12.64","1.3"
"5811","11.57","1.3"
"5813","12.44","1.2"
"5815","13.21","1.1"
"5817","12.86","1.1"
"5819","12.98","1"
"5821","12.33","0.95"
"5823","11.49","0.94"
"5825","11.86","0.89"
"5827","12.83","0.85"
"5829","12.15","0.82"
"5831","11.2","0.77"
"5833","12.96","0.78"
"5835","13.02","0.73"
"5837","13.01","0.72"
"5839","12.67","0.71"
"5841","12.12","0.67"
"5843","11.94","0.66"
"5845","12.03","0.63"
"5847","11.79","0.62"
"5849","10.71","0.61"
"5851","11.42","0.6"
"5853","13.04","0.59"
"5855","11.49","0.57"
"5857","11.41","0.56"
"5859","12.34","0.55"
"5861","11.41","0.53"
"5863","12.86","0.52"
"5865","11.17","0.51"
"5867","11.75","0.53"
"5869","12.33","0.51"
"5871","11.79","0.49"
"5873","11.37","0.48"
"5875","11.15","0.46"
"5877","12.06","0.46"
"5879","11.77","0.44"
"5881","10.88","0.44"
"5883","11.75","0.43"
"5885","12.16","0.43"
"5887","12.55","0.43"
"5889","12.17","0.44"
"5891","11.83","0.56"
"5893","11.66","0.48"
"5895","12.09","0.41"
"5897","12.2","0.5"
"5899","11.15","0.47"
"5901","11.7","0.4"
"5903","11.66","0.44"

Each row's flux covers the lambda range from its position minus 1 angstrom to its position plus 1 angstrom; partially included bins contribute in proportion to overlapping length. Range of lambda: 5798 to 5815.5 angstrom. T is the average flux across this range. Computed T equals 12.2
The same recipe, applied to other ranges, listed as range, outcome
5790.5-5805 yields 11.8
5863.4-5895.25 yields 11.8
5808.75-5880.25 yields 12.1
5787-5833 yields 12.1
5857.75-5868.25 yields 11.9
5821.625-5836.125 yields 12.2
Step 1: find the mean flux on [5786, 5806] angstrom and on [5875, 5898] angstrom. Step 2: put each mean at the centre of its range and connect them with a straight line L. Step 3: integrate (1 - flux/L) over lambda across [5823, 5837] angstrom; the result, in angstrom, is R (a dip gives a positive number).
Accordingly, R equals -0.7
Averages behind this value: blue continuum 11.7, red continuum 11.9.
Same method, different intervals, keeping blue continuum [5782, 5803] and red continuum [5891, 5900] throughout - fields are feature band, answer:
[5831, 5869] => -0.9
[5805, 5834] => -1.3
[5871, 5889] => 0.1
